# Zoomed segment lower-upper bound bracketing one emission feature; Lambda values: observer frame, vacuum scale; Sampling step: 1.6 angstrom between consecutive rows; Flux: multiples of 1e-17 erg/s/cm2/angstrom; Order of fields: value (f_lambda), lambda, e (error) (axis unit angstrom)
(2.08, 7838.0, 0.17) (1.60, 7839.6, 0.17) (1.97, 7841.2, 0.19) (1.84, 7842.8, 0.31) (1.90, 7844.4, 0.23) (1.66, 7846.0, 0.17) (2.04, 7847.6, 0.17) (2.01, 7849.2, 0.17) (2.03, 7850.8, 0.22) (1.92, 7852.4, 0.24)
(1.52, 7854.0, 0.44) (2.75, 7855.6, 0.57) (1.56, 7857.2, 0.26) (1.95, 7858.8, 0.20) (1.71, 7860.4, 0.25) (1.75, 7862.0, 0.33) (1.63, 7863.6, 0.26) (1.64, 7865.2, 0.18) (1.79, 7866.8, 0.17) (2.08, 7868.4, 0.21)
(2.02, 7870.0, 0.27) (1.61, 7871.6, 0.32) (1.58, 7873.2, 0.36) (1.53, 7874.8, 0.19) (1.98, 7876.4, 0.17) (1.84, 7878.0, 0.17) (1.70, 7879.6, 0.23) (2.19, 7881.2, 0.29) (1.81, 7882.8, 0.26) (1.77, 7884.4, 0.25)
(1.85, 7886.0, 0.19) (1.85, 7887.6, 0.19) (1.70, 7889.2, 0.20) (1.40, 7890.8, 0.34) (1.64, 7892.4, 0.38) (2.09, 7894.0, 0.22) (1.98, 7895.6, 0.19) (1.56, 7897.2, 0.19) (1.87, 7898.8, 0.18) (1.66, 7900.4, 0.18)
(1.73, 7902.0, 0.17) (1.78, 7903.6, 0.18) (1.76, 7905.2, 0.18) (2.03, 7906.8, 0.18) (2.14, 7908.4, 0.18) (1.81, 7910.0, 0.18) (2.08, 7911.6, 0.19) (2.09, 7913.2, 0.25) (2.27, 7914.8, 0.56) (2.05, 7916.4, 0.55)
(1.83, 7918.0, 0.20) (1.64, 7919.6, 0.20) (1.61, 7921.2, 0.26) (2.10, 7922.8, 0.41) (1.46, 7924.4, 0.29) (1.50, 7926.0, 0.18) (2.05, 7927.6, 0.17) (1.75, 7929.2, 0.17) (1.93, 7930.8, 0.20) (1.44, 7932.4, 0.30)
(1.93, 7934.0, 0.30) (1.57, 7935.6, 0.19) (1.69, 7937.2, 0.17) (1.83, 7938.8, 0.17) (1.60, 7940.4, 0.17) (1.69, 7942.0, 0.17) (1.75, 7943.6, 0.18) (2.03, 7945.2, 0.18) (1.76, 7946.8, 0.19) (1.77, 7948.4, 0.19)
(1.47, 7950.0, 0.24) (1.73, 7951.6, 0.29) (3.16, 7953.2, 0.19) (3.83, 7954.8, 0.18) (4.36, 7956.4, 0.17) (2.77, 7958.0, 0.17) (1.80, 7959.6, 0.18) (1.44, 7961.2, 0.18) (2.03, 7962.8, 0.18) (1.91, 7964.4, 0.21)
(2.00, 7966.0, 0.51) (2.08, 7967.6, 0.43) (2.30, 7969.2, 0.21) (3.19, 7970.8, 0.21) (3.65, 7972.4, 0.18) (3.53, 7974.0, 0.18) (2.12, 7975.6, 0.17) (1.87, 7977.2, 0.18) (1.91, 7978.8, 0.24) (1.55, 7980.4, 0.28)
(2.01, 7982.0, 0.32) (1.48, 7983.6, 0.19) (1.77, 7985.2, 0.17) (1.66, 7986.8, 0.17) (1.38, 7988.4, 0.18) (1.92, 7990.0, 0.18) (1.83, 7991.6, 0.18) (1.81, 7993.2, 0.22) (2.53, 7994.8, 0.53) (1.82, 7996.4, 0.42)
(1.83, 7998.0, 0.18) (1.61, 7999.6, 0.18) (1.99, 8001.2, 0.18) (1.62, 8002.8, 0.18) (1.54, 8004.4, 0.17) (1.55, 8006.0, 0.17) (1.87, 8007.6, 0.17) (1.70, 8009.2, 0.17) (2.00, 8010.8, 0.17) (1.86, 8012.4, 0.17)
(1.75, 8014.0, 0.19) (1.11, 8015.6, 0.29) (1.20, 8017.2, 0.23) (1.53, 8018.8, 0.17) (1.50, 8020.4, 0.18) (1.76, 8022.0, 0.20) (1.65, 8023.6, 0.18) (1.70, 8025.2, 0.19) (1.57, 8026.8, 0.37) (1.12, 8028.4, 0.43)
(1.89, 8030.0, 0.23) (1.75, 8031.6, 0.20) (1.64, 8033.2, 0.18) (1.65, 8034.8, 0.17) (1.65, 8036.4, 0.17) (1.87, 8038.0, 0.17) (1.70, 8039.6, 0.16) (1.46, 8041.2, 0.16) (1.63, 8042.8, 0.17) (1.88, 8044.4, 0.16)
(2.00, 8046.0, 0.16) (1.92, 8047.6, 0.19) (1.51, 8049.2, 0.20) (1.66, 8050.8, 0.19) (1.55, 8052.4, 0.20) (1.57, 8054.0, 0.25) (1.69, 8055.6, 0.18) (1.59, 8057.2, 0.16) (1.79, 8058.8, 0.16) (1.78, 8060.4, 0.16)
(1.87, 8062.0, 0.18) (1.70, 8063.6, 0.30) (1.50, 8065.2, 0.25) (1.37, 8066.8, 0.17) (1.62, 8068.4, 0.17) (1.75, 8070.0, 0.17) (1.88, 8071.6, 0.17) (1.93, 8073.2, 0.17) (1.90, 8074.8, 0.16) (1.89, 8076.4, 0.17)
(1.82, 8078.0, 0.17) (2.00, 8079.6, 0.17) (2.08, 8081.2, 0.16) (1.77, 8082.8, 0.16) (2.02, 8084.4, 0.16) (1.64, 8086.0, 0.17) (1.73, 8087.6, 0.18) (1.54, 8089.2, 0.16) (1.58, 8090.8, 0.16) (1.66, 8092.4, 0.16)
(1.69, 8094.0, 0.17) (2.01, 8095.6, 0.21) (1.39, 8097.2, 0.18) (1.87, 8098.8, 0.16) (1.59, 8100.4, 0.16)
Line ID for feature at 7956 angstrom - [S II]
